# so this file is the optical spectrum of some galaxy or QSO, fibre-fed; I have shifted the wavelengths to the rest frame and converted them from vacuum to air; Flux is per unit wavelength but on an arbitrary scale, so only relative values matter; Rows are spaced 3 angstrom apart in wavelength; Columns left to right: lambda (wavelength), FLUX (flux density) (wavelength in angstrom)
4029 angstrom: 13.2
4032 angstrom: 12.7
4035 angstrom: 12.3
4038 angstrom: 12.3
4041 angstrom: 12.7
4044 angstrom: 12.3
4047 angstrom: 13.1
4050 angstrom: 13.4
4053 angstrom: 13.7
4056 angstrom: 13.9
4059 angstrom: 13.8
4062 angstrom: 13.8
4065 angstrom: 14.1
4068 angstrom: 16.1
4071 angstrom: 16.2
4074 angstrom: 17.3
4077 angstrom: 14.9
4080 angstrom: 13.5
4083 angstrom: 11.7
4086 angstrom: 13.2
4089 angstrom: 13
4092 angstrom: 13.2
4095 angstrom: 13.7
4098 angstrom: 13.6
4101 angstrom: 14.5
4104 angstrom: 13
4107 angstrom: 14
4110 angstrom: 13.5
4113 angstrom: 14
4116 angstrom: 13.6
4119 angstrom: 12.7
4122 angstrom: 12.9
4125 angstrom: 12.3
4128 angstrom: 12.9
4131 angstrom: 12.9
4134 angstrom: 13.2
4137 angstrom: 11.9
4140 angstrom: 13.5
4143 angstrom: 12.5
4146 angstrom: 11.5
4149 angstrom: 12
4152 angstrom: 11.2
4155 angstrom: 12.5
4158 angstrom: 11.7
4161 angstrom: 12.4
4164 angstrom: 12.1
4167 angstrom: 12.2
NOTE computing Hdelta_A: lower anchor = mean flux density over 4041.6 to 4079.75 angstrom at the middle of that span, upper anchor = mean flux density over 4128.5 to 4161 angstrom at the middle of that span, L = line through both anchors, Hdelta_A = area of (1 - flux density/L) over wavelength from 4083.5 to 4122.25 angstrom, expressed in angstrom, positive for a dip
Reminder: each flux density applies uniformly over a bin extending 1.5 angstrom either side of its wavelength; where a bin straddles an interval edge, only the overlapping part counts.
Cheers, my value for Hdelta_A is -0.4 angstrom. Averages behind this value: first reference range 14.3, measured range 13.4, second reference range 12.3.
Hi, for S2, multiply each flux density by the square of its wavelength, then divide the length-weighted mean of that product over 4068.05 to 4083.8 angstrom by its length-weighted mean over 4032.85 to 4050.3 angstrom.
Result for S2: 1.21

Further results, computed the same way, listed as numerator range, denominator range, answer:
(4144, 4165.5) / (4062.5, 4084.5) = 0.84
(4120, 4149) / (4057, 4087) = 0.90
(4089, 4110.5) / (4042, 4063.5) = 1.04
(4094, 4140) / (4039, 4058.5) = 1.04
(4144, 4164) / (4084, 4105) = 0.91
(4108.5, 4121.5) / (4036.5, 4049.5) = 1.10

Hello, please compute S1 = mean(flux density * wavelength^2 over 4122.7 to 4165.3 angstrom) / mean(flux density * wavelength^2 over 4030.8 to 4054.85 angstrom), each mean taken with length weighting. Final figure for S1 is 1.0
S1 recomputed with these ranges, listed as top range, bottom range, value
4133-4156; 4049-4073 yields 0.88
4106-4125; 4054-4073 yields 0.93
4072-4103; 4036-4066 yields 1.06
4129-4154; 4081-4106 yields 0.95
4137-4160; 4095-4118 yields 0.90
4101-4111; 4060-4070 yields 0.95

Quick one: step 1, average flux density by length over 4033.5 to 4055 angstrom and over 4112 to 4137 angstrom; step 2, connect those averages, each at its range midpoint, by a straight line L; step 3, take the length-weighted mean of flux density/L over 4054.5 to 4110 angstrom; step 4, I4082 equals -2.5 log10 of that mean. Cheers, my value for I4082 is -0.09 mag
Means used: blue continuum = 12.9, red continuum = 13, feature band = 14.1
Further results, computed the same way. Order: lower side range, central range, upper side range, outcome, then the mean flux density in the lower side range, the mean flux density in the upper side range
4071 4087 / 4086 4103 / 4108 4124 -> 0.03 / 14.3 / 13.3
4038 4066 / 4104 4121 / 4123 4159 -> -0.07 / 13.3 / 12.4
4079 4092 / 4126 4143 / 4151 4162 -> -0.05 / 12.9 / 12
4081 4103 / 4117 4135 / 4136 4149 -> -0.02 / 13.3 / 12.3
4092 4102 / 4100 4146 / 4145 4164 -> -0.01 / 13.8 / 11.9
